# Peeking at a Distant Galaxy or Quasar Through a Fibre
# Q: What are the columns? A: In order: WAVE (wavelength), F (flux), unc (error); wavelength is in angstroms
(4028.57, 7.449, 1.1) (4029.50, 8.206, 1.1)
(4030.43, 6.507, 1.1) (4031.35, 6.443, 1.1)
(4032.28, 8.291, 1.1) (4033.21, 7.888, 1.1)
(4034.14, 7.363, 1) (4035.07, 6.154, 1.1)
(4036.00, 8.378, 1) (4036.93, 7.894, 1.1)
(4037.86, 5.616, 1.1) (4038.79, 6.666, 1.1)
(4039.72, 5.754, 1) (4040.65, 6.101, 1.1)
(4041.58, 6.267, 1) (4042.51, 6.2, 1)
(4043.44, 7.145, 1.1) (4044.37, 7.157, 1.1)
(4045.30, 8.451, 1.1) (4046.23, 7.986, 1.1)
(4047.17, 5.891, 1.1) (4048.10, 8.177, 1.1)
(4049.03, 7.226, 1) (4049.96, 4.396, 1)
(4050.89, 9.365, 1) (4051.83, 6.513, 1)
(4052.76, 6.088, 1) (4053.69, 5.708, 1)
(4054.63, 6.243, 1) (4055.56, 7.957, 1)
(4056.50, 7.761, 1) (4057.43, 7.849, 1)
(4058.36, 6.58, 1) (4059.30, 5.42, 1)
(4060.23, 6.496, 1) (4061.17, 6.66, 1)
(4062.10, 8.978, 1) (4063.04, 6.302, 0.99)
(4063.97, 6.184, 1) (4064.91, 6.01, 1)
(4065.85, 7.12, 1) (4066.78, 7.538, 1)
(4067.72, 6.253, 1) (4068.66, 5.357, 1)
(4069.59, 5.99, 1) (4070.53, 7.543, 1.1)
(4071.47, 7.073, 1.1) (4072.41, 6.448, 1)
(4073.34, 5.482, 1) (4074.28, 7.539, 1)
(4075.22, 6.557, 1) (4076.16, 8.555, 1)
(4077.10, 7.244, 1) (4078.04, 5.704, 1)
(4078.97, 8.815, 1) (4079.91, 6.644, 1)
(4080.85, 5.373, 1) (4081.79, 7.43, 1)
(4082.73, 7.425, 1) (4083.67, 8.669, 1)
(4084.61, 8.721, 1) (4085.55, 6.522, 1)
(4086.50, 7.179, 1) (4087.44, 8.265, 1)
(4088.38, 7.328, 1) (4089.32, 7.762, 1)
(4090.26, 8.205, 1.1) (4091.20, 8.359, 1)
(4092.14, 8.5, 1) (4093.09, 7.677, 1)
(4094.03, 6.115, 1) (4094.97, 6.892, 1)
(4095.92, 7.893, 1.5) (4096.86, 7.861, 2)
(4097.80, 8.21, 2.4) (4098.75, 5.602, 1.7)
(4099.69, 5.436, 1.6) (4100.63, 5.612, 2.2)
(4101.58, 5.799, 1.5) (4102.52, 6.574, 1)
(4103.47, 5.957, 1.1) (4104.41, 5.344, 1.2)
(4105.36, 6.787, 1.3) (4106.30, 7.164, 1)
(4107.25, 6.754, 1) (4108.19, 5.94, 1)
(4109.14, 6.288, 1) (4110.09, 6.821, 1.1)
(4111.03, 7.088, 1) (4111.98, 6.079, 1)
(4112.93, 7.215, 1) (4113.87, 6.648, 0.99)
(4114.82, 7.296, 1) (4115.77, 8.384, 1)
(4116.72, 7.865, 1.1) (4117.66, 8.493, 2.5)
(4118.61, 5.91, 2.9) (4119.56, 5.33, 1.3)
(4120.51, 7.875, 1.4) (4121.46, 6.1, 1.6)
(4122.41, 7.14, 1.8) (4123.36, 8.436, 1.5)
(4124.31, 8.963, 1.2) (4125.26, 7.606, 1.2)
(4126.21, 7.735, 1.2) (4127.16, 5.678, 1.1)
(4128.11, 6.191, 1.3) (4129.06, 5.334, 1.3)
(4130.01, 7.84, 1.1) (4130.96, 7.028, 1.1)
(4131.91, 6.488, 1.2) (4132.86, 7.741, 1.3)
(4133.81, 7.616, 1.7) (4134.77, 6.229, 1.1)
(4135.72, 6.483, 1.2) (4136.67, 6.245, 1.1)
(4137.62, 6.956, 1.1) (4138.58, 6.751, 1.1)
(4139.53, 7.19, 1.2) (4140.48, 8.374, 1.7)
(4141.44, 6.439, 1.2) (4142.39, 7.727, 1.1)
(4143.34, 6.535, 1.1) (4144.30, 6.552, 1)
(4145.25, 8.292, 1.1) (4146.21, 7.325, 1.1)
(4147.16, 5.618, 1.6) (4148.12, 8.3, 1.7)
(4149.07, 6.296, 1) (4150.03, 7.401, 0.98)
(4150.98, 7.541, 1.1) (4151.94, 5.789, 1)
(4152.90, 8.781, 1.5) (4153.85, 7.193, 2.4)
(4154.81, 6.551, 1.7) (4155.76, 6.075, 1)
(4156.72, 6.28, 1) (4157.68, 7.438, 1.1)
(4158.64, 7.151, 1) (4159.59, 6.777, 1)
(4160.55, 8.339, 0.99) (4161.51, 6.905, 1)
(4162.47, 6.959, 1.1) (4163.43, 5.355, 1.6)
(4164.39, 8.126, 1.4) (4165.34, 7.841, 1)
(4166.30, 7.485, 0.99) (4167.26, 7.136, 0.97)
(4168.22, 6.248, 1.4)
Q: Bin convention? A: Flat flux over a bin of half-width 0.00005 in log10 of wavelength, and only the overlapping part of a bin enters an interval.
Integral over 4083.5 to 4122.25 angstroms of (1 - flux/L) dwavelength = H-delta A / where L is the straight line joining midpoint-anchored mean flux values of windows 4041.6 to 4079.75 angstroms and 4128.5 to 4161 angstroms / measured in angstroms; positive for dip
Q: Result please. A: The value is -0.4 angstroms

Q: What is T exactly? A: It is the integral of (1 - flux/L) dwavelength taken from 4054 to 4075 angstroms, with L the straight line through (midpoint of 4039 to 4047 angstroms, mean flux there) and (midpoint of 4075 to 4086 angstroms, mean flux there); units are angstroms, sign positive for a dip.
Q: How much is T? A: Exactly 1.07 angstroms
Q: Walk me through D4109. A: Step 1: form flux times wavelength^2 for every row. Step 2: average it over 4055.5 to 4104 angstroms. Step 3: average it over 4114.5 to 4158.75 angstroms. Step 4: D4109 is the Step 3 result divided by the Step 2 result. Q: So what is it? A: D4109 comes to 1.04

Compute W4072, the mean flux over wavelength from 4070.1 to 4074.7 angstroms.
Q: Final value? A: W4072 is 6.8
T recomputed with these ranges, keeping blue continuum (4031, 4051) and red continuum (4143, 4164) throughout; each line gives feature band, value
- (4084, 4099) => -1.32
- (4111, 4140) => -0.18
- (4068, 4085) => -0.06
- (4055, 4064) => -0.07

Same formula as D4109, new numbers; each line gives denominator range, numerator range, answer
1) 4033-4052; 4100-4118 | 1.00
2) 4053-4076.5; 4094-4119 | 1.02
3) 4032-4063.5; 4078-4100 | 1.09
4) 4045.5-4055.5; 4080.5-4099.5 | 1.11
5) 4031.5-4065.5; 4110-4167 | 1.07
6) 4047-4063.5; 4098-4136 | 1.02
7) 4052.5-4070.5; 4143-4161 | 1.10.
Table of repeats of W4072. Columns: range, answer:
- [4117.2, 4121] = 6.88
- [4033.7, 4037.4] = 7.44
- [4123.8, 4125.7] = 8.3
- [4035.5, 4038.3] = 7.29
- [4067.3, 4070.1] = 5.88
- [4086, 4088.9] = 7.57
